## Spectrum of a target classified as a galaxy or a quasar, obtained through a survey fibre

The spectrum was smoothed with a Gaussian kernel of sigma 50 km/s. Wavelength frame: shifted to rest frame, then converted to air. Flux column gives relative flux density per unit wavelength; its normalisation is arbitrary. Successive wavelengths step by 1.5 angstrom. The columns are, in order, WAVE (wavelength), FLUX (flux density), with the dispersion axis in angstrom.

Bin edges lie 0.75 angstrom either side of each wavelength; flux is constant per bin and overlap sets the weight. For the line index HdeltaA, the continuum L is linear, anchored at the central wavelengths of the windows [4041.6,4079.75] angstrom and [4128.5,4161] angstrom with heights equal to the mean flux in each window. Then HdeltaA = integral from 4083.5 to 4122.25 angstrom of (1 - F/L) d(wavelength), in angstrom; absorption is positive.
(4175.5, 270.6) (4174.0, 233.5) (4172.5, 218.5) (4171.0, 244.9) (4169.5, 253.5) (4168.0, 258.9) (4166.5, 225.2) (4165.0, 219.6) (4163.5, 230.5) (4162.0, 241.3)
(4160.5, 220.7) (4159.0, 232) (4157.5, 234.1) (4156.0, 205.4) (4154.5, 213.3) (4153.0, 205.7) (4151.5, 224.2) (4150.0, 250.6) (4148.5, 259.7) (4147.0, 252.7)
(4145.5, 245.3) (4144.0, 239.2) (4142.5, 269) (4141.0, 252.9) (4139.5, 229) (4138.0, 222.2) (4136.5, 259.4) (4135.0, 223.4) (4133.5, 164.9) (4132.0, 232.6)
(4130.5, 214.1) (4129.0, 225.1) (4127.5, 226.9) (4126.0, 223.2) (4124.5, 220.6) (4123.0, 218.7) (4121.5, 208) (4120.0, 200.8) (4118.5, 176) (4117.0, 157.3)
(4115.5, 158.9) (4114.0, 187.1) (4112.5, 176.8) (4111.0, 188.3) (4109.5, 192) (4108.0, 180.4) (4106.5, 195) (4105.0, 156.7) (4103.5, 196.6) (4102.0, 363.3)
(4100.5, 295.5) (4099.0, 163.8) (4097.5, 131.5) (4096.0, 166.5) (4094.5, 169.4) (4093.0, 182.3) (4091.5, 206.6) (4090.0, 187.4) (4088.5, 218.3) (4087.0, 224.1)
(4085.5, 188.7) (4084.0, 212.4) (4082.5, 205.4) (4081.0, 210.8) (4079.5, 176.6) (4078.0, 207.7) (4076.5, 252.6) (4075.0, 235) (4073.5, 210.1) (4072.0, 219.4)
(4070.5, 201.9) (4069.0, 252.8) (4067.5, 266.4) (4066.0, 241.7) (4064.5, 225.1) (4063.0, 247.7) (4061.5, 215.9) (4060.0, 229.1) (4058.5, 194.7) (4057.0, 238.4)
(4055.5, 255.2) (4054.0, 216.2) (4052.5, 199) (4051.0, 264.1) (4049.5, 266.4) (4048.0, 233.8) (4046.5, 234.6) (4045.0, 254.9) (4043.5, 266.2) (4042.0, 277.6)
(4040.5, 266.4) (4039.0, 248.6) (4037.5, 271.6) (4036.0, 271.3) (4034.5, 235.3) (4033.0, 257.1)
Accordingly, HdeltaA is 6.2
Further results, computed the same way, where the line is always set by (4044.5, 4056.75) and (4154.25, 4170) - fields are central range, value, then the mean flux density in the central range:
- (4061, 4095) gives 3.1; 216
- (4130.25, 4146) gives 0.0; 232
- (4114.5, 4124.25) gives 1.9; 188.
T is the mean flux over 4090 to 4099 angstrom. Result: 172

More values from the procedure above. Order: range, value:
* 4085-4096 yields 195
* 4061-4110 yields 212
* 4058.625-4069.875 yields 237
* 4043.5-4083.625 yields 230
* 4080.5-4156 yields 211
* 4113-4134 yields 201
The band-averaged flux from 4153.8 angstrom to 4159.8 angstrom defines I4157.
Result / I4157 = 221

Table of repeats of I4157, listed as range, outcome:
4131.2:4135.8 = 208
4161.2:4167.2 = 229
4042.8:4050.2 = 251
